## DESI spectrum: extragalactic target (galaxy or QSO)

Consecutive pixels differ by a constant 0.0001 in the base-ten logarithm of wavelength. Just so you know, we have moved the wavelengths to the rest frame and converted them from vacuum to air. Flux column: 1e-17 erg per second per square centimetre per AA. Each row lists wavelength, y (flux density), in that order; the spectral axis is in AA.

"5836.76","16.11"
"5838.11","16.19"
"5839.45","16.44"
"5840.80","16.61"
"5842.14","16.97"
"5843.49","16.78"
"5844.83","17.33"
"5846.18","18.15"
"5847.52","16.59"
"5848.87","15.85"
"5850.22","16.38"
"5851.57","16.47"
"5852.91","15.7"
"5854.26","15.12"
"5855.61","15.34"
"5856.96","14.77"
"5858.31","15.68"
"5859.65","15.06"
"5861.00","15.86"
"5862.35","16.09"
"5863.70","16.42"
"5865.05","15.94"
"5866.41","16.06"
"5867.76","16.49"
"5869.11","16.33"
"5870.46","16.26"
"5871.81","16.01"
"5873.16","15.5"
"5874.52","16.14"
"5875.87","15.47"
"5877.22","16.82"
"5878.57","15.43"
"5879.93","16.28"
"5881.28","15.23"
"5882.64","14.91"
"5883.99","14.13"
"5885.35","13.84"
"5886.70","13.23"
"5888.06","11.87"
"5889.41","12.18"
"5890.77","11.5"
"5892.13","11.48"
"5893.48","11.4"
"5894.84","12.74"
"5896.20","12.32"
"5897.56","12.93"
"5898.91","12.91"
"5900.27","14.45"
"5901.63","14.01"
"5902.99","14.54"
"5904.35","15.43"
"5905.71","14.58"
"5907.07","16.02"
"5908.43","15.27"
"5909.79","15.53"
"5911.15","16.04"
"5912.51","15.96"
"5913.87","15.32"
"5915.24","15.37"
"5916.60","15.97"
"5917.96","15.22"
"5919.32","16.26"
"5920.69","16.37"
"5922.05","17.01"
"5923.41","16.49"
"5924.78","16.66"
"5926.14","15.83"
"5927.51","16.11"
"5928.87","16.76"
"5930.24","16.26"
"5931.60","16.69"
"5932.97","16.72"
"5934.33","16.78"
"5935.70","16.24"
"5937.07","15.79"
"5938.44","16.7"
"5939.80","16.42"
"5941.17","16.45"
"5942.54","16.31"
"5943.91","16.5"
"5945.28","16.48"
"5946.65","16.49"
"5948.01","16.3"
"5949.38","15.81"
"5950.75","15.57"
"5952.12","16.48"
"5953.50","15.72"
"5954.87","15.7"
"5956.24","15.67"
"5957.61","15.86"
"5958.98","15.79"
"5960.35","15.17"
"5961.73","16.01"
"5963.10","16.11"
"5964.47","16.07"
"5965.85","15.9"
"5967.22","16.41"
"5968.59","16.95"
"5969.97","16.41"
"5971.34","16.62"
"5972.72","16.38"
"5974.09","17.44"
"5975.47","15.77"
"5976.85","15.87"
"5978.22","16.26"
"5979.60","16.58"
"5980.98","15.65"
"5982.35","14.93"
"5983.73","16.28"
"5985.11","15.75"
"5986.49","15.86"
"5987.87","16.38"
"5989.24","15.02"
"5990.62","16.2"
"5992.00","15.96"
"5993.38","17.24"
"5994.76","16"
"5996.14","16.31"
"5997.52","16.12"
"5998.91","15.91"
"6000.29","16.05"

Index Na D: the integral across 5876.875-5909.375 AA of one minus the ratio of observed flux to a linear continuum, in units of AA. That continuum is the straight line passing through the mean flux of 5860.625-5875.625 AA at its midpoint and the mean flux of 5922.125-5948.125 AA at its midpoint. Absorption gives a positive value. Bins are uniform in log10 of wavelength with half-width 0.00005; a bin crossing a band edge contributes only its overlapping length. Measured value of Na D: 4.68 AA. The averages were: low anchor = 16.1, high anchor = 16.4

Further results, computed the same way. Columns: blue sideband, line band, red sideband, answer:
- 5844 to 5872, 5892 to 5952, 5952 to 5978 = 2.2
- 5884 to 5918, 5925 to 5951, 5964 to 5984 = -2.1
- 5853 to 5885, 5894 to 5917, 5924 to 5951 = 2.0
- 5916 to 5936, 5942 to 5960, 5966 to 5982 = 0.4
